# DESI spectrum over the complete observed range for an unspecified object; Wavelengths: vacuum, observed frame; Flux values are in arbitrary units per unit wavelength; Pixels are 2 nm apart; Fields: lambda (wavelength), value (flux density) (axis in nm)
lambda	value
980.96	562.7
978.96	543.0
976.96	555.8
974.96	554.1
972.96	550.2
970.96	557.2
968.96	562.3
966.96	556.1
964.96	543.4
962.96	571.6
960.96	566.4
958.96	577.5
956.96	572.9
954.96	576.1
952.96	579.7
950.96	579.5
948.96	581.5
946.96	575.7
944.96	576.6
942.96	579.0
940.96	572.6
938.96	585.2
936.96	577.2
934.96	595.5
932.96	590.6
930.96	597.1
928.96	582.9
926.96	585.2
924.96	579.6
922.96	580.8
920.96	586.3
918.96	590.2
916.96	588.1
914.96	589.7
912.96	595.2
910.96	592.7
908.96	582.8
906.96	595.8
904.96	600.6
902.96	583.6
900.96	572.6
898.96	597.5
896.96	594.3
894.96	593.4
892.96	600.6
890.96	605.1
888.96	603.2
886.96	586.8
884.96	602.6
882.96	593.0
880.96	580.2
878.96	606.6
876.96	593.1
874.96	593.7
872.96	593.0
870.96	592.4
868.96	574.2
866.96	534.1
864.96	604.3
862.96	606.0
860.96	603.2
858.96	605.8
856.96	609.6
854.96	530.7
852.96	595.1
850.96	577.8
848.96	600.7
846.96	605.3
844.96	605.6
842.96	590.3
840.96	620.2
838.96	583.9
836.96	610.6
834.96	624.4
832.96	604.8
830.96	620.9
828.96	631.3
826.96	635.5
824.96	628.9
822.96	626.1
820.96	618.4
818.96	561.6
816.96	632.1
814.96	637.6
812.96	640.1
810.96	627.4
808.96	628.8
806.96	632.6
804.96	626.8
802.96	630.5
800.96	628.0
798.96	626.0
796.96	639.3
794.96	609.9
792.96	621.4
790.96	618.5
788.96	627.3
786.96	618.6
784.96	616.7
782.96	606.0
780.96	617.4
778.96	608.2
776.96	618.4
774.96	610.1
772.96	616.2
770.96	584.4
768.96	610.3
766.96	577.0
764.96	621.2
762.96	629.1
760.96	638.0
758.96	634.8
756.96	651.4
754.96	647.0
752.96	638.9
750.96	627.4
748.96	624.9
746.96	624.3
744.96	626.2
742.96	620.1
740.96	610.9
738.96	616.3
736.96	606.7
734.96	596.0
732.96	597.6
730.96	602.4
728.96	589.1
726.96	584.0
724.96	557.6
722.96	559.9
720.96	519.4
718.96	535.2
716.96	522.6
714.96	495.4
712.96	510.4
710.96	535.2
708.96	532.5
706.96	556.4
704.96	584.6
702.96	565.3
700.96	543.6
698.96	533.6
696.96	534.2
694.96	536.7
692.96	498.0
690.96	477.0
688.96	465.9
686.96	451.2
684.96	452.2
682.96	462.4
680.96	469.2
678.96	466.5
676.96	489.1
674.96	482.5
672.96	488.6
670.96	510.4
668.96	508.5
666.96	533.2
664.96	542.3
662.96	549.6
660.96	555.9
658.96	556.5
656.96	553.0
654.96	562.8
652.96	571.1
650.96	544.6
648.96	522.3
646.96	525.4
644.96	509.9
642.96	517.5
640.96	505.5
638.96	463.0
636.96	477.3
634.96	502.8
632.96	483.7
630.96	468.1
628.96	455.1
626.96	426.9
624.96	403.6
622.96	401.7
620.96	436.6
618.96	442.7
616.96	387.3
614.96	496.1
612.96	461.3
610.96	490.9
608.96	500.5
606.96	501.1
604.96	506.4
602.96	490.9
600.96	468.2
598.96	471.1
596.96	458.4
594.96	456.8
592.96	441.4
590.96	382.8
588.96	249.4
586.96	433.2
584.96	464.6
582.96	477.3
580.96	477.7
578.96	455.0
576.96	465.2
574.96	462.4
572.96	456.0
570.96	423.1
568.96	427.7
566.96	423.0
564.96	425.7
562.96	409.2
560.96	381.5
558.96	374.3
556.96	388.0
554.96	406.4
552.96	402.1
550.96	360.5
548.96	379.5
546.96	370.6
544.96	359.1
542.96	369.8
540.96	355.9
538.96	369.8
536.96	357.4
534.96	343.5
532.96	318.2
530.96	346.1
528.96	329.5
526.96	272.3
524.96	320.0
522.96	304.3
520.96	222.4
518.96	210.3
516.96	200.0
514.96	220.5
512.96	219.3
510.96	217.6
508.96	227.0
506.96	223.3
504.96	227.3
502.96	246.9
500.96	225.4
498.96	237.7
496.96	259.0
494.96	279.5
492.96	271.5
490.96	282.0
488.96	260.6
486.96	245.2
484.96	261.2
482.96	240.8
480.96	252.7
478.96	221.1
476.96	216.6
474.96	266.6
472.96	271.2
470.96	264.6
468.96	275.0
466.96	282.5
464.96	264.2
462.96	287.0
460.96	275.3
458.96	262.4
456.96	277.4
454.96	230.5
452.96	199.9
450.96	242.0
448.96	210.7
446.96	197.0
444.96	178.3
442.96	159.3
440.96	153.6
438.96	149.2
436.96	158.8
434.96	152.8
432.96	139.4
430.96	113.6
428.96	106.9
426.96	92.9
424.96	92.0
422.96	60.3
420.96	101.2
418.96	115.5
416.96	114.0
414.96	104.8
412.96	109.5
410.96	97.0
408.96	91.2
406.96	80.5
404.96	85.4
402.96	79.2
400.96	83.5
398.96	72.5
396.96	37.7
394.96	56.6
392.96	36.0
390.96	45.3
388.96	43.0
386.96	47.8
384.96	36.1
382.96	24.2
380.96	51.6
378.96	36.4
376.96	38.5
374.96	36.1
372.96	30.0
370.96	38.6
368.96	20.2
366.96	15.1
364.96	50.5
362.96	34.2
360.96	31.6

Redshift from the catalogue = 0.00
